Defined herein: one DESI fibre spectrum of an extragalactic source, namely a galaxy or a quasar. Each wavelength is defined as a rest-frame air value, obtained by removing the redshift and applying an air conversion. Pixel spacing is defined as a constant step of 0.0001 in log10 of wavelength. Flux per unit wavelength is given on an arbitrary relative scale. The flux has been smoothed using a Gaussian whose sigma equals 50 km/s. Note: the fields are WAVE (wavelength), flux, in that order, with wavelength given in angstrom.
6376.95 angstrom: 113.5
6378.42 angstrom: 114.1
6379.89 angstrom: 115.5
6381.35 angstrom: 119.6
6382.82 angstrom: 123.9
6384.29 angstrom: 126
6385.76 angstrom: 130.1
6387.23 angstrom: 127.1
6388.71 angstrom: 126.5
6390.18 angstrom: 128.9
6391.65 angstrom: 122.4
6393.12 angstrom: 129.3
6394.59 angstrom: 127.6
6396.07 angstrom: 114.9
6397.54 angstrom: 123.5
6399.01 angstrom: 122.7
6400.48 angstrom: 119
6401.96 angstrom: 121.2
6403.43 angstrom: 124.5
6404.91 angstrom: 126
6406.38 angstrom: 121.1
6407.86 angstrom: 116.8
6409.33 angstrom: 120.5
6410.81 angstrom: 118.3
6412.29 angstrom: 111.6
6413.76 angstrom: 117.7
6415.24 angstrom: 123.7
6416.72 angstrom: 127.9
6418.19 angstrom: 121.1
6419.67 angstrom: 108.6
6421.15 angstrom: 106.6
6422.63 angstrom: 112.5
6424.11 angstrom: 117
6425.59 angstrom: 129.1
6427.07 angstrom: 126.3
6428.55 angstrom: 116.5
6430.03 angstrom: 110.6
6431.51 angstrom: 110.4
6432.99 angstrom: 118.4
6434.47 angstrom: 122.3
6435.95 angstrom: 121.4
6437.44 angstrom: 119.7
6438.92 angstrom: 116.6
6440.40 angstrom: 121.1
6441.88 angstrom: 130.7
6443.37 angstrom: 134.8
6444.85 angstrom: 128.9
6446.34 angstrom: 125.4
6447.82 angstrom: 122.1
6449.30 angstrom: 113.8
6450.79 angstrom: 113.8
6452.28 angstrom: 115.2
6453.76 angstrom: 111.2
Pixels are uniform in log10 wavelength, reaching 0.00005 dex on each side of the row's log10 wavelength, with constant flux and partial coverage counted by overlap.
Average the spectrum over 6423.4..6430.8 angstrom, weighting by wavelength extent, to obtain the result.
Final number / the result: 120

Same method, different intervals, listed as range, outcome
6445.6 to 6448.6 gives 124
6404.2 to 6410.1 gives 121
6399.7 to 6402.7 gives 120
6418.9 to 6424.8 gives 111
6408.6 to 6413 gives 117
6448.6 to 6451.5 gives 114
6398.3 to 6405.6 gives 123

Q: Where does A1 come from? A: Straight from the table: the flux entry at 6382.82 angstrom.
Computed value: 123.9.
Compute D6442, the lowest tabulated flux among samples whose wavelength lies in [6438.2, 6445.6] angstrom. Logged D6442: 116.6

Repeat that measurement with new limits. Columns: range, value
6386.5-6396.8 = 114.9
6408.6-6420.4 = 108.6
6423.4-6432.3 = 110.4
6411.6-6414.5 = 111.6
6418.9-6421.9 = 106.6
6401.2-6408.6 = 116.8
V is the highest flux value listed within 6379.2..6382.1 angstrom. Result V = 119.6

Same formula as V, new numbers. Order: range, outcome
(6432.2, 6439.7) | 122.3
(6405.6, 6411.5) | 121.1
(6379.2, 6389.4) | 130.1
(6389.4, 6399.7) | 129.3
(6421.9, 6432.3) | 129.1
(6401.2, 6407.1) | 126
